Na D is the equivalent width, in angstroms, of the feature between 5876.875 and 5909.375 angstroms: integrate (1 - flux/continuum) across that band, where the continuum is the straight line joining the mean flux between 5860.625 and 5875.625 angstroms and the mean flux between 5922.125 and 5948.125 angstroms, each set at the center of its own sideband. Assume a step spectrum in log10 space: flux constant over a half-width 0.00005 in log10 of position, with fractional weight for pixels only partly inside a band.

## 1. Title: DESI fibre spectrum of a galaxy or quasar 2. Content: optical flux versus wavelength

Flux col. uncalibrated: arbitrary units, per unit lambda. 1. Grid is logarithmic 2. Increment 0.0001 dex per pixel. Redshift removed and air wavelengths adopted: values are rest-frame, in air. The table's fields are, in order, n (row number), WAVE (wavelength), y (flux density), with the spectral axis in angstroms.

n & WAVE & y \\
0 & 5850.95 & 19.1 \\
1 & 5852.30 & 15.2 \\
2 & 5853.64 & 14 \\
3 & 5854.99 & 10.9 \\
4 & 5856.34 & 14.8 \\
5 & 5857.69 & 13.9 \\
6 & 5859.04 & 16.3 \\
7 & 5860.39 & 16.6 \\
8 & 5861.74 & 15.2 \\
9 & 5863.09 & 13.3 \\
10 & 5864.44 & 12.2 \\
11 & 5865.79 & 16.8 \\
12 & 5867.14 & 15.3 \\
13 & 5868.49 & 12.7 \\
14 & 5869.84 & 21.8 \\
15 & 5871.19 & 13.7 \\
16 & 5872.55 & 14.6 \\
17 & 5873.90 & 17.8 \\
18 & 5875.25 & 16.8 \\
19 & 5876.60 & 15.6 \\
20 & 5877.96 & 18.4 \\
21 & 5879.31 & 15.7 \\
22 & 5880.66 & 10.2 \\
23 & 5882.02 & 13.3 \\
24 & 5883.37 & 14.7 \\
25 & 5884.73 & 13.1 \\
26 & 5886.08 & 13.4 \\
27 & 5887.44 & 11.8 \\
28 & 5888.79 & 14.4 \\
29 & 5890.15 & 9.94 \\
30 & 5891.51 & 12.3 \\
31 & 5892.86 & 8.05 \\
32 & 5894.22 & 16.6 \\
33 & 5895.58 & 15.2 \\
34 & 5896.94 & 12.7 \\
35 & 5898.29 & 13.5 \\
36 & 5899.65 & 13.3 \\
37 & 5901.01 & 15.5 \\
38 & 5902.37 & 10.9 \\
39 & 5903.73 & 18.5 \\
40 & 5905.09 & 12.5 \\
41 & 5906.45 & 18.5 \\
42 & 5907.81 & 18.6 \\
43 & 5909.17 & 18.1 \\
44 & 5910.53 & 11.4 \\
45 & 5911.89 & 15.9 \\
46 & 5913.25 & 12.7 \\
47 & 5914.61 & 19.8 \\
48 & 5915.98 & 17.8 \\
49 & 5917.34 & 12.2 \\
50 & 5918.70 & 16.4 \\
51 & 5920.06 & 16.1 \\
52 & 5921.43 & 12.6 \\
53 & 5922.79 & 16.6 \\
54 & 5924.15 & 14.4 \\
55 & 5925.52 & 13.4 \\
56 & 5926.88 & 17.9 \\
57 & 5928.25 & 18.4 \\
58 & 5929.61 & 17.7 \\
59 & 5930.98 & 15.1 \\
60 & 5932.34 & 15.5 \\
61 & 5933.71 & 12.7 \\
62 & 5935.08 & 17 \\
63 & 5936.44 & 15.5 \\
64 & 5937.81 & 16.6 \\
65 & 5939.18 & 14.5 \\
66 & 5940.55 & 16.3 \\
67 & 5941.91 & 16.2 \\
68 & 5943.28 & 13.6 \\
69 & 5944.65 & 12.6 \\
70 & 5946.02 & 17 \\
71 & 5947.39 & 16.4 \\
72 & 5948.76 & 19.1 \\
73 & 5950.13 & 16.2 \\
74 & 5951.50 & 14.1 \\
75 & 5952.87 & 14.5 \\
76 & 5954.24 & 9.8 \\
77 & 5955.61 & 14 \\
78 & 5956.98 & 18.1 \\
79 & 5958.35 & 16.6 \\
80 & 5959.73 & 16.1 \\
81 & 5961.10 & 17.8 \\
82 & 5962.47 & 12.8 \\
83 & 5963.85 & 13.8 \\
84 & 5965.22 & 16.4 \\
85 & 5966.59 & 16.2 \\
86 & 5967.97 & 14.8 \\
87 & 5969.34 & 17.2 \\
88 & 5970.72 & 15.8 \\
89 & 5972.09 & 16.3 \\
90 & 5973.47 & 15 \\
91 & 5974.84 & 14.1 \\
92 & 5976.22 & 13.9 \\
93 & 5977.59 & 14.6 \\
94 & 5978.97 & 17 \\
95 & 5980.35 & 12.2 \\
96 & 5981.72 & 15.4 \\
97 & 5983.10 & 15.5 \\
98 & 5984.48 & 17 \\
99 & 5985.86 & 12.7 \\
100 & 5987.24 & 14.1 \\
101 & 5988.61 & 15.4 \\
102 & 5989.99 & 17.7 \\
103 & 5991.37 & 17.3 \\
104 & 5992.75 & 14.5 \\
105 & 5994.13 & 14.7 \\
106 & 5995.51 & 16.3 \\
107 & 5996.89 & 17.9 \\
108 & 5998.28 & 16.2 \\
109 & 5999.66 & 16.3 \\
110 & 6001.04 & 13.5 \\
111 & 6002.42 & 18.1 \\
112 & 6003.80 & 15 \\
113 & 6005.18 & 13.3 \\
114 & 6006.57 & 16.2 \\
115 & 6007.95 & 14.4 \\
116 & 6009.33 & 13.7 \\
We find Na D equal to 3.0 angstroms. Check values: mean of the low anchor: 15.5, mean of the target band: 14.1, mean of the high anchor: 15.7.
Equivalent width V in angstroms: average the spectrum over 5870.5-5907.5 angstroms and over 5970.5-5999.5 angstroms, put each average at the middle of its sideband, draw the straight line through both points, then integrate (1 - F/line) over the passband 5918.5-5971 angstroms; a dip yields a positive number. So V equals -2.2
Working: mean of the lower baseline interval 14.2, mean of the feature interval 15.5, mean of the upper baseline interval 15.4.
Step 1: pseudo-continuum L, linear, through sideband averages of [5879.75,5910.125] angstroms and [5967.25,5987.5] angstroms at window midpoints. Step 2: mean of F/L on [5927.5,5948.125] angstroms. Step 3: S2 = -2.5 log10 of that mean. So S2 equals -0.09 mag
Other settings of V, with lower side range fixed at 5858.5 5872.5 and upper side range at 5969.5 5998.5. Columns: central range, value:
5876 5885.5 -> 0.6 angstroms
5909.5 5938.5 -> -0.3 angstroms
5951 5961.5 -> 0.2 angstroms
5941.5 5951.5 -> -0.2 angstroms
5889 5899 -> 1.7 angstroms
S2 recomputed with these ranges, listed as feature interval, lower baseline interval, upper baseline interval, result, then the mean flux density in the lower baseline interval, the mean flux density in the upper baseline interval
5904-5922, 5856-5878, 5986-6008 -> -0.01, 15.6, 15.6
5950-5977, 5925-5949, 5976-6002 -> 0.03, 15.8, 15.4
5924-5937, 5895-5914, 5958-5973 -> -0.04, 14.8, 15.8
